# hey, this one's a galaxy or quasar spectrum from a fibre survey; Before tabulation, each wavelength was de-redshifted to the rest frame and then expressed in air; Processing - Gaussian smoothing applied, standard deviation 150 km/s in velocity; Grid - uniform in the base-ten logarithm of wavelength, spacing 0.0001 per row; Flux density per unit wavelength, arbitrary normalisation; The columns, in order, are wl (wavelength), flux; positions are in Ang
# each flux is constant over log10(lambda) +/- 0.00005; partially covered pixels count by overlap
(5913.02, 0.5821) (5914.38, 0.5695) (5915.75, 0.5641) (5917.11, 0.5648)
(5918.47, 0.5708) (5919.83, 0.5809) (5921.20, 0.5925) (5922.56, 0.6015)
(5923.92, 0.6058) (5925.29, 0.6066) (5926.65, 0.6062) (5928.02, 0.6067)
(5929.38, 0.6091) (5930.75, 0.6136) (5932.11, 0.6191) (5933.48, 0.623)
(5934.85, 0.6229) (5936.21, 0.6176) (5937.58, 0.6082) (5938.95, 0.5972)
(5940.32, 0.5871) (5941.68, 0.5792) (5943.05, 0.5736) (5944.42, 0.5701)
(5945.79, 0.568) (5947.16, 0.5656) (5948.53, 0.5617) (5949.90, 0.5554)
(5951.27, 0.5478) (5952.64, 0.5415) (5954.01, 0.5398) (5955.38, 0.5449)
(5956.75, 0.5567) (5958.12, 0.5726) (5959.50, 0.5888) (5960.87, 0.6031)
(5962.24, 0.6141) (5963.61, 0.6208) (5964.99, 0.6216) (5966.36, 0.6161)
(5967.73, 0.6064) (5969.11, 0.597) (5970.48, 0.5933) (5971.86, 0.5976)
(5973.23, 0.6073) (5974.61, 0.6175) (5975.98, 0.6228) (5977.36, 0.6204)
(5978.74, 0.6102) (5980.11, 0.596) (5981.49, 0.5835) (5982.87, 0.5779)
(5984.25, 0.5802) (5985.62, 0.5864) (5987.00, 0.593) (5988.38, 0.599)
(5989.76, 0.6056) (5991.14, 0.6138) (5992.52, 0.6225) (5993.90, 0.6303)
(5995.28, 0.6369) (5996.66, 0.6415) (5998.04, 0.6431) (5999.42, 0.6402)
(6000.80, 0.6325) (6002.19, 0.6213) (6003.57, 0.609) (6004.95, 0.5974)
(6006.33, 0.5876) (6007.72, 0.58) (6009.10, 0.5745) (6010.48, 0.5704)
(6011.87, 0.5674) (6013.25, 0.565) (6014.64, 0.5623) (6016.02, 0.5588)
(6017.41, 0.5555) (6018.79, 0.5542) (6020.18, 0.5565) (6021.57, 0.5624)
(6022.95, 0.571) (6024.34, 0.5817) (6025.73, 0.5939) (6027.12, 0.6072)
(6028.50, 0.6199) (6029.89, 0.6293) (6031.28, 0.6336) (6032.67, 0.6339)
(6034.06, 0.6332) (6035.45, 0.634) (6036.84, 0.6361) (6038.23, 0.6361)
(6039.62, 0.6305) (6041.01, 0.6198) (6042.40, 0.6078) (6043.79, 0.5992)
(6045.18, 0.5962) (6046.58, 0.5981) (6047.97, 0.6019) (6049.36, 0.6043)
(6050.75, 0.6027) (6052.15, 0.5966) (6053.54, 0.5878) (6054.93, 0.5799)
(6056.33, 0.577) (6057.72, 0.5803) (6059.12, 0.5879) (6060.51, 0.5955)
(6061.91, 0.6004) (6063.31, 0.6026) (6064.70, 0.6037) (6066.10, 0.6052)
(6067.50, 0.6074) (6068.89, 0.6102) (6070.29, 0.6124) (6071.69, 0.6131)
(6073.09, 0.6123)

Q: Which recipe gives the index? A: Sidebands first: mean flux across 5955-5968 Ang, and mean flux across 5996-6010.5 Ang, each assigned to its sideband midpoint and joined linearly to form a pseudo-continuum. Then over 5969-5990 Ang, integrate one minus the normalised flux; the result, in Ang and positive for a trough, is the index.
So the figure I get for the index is 0.1 Ang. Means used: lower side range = 0.596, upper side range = 0.611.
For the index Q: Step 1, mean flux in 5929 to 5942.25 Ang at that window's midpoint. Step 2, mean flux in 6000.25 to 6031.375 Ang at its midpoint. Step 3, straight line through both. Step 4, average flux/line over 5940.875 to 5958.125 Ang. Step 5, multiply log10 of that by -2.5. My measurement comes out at 0.08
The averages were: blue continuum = 0.608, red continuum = 0.585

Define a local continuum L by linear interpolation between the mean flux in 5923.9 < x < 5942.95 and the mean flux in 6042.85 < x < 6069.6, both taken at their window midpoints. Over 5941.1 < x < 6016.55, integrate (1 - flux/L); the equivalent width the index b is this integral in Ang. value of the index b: 1.26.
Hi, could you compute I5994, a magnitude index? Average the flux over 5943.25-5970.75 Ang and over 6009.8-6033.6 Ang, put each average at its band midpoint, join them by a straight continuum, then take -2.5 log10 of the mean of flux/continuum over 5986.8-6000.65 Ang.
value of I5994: -0.08 mag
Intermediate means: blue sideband 0.579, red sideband 0.584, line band 0.624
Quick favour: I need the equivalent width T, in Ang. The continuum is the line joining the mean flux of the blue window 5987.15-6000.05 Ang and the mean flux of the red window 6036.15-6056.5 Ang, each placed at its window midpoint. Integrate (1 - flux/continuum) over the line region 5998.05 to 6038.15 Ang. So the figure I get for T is 1.2 Ang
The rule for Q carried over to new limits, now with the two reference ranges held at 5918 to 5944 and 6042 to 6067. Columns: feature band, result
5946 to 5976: 0.03 mag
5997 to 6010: -0.02 mag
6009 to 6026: 0.06 mag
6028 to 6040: -0.06 mag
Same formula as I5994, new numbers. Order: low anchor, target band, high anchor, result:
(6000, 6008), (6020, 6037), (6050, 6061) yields -0.02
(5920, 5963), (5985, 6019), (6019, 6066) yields 0.00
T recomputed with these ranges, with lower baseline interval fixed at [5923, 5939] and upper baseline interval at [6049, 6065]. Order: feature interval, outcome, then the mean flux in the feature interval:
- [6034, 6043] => -0.5 Ang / 0.628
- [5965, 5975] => 0.0 Ang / 0.606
